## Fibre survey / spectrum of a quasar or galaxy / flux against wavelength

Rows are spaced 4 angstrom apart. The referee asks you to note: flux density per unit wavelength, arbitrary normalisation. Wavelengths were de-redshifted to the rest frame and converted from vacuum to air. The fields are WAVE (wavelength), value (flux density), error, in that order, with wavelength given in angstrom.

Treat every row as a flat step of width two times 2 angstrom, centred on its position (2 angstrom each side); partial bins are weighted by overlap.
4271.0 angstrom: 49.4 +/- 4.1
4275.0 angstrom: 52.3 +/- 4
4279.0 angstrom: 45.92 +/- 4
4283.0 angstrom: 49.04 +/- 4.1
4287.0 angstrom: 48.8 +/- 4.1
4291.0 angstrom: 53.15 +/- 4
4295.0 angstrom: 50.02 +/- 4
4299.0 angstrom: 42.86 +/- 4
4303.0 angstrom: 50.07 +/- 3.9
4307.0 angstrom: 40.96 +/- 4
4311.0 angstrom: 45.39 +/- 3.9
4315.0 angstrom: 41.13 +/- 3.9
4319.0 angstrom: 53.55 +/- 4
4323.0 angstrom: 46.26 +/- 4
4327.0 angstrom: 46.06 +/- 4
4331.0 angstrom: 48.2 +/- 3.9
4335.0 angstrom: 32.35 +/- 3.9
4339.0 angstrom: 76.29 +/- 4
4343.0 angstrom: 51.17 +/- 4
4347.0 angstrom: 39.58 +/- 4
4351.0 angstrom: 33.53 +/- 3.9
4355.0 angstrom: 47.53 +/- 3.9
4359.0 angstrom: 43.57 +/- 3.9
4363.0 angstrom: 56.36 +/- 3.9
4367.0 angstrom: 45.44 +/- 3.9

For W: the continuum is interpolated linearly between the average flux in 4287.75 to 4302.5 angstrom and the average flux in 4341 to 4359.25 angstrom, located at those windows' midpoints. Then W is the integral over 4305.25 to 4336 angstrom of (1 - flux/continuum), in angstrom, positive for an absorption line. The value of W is 1.0 angstrom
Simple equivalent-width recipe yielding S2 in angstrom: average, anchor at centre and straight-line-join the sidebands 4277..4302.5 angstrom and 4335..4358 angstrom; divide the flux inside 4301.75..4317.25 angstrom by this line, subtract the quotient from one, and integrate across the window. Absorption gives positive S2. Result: 1.3 angstrom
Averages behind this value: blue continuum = 48.4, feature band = 44.3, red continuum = 47.9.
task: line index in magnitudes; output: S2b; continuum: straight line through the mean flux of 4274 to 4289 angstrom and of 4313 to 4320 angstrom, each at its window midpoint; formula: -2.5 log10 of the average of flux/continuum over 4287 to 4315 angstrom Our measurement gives 0.02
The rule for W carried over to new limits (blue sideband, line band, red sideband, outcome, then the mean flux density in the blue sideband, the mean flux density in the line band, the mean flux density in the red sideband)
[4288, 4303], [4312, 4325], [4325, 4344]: 0.82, 48.9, 46.9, 50.8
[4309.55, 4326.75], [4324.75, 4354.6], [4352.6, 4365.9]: 0.47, 46.6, 46.8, 48.4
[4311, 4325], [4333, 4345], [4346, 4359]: -2.86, 46.8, 53.3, 40.8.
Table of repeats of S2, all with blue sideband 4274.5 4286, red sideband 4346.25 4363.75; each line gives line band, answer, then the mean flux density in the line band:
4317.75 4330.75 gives -0.7 angstrom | 48.3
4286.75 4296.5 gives -0.6 angstrom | 51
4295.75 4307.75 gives 0.4 angstrom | 45.6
